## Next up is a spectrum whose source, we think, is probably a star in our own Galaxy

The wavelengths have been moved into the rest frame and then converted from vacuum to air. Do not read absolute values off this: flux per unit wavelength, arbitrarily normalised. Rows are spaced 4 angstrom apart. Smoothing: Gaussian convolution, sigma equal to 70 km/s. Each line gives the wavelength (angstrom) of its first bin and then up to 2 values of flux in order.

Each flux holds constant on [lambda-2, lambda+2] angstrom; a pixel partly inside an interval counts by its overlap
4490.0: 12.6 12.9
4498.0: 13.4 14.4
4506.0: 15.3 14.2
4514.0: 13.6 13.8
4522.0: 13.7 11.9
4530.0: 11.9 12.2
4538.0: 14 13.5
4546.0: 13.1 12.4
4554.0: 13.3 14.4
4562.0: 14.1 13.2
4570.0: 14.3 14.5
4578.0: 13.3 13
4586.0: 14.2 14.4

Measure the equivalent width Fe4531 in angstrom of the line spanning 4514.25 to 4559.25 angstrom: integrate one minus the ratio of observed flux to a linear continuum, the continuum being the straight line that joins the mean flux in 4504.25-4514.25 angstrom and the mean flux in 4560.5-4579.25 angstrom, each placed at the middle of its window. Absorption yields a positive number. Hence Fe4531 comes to 3.5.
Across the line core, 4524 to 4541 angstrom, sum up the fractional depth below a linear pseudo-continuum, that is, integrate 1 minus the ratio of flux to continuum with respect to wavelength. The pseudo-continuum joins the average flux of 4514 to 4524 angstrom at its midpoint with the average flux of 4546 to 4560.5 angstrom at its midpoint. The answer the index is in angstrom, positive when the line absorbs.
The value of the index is 1.3 angstrom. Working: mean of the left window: 13.7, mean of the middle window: 12.6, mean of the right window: 13.4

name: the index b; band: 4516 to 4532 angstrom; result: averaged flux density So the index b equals 12.8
